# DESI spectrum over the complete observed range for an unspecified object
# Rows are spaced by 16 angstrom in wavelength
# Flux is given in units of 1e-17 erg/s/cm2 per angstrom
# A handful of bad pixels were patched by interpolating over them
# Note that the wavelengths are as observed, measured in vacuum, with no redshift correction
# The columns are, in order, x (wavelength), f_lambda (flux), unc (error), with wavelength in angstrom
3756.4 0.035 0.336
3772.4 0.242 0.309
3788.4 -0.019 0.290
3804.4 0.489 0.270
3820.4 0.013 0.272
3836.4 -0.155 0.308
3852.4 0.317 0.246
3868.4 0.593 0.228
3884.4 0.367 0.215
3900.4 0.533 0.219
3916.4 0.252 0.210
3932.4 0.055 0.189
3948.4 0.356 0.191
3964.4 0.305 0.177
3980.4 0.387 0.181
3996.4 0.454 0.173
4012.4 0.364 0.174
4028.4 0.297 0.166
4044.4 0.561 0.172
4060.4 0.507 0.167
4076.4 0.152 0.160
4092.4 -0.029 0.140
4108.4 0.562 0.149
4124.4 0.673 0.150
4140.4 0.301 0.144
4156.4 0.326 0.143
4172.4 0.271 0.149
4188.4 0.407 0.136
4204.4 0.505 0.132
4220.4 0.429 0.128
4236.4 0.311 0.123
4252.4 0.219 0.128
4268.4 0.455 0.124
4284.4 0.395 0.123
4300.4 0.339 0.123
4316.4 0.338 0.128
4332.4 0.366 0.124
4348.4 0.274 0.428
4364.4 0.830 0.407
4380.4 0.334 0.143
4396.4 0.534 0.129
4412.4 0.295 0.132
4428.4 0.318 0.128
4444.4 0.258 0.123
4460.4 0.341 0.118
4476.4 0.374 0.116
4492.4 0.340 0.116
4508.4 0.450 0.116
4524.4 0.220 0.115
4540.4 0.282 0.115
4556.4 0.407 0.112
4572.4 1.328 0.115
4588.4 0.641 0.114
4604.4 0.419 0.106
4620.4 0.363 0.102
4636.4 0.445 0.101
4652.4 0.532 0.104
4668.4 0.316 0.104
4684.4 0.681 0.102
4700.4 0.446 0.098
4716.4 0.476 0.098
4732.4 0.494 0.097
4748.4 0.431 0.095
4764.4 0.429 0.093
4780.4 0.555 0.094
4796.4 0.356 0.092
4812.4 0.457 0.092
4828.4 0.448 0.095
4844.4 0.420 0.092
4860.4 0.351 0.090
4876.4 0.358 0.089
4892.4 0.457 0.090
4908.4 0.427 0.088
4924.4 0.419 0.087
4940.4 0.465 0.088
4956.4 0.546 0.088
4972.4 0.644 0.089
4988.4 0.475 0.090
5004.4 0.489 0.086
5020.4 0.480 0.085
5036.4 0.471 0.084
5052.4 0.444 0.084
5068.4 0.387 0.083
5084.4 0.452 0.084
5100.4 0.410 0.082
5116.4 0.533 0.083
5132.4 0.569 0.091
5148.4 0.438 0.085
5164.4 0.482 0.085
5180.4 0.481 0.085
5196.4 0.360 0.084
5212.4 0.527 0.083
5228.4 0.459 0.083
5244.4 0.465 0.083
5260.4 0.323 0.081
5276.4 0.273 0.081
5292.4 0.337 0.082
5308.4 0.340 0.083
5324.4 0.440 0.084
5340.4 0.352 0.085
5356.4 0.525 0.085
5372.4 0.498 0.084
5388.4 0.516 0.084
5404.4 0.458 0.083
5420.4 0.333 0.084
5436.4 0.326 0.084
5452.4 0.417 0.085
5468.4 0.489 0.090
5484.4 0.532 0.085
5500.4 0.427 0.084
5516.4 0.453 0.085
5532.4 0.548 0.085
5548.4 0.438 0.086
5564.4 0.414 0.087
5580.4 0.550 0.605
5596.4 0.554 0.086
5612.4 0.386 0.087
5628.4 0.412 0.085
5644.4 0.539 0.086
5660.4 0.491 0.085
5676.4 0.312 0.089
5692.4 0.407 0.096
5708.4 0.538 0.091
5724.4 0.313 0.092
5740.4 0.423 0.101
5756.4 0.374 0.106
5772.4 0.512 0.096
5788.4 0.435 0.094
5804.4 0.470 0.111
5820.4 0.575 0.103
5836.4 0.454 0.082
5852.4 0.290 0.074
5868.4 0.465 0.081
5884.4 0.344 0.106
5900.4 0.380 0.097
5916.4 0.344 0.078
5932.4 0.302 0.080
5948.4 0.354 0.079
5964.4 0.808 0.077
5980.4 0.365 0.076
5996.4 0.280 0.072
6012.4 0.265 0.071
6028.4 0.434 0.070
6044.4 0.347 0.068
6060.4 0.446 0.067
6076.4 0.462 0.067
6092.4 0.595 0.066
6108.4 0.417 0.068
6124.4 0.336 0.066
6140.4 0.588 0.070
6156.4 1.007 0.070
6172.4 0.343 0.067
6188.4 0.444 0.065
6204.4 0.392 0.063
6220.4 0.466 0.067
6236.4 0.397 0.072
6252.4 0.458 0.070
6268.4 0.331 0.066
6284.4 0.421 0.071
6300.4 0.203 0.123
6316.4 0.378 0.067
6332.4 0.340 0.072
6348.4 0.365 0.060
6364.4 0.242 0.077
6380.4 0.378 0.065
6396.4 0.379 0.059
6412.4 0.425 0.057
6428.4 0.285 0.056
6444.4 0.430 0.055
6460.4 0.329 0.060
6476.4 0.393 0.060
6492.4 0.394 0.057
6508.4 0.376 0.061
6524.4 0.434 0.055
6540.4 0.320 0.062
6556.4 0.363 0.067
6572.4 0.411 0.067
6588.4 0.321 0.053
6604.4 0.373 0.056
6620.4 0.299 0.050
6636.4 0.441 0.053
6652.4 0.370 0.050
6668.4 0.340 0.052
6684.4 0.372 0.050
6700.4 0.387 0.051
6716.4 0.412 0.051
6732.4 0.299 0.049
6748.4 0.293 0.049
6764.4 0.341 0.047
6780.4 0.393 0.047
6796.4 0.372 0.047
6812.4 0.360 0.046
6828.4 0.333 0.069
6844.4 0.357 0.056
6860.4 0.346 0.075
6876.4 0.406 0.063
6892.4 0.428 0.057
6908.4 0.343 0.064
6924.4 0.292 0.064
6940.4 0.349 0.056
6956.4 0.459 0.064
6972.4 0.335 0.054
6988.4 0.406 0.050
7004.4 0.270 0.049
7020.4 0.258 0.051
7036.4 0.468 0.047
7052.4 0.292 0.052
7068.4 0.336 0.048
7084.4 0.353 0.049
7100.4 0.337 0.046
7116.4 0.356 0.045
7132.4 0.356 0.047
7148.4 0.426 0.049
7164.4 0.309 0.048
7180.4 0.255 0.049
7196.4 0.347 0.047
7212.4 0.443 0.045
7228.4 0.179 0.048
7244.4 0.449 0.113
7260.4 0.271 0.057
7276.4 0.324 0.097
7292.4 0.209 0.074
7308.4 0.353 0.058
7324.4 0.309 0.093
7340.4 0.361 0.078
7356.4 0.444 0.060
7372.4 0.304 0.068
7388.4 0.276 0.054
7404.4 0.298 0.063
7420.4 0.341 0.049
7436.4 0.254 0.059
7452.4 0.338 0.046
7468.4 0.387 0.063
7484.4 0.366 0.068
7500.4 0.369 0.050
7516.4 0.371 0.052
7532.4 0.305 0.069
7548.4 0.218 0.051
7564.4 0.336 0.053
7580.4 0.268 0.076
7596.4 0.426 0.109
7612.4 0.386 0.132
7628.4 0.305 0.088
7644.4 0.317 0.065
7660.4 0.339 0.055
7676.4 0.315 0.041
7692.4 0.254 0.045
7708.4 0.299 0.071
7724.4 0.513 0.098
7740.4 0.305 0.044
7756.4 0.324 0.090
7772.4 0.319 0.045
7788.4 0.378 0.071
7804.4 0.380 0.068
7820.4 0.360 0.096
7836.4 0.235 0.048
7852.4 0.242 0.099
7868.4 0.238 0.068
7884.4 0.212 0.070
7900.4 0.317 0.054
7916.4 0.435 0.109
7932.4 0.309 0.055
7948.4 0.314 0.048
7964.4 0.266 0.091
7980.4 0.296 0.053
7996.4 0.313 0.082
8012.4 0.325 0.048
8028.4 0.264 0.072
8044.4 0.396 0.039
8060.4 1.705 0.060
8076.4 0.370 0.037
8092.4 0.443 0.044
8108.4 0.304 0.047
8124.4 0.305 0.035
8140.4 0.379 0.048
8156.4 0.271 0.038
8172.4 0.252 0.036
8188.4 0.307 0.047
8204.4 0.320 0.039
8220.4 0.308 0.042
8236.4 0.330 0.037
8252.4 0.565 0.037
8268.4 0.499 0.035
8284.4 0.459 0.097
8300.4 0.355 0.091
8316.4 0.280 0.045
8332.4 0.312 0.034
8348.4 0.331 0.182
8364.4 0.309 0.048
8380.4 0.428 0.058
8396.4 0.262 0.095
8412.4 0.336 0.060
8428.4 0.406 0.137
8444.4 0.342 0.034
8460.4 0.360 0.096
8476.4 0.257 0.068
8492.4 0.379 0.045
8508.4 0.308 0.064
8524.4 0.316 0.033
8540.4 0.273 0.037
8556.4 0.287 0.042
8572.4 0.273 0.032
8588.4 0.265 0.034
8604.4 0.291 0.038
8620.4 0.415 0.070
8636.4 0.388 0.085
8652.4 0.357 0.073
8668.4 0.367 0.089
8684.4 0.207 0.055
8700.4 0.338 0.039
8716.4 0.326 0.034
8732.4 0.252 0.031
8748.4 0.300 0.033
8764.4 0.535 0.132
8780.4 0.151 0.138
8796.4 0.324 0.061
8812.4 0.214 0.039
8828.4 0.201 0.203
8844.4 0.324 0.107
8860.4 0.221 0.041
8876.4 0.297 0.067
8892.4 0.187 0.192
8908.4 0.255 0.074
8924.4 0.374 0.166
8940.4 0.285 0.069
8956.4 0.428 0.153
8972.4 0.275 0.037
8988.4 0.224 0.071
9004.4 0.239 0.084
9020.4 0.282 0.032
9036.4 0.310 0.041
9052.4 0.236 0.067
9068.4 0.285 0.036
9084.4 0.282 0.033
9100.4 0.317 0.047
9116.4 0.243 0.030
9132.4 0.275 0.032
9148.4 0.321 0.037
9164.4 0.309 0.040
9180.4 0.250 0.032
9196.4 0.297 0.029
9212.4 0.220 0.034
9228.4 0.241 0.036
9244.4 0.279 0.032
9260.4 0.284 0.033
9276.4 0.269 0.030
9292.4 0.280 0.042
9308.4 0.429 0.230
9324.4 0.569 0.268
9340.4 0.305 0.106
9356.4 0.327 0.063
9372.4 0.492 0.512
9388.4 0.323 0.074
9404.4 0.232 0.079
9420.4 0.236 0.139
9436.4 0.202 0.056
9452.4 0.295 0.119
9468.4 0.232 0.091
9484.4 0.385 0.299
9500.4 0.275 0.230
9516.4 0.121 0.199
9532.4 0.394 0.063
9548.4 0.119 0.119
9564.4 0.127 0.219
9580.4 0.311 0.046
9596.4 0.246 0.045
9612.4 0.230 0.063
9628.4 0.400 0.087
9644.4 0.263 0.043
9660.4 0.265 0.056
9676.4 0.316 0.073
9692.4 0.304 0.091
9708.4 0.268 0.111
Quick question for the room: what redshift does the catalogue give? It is 0.23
